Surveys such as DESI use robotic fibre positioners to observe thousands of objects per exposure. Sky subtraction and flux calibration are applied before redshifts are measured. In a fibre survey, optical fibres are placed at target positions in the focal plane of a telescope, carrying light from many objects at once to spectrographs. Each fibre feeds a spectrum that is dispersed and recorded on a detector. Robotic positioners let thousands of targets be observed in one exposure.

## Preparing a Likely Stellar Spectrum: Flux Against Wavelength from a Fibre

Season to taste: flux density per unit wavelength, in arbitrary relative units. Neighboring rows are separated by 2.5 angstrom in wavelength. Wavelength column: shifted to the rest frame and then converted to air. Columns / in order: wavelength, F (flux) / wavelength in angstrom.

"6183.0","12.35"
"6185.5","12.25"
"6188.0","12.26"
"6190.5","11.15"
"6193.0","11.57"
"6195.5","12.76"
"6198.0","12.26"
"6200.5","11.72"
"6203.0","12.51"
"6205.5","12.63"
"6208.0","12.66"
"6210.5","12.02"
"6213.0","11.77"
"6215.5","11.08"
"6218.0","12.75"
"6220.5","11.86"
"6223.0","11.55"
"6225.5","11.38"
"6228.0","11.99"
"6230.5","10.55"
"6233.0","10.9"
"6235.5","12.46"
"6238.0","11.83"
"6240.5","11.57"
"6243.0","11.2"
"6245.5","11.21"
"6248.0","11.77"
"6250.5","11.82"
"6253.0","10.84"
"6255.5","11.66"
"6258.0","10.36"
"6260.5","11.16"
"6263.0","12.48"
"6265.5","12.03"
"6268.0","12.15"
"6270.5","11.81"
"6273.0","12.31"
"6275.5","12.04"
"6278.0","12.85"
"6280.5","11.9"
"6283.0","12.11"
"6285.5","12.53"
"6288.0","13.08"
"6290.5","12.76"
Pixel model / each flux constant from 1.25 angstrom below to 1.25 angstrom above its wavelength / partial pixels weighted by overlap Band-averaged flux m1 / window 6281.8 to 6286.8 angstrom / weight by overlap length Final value 12.3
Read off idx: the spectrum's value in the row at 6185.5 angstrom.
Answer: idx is 12.25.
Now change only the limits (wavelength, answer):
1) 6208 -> 12.66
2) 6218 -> 12.75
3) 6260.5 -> 11.16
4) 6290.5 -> 12.76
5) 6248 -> 11.77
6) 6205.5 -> 12.63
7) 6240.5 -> 11.57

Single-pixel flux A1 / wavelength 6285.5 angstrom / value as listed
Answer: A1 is 12.53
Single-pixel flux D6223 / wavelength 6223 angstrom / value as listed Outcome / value 11.55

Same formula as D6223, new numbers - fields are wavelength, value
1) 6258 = 10.36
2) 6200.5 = 11.72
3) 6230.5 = 10.55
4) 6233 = 10.9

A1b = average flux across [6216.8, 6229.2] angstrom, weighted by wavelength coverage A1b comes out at 11.9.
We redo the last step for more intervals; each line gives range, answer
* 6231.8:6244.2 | 11.6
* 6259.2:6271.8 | 11.9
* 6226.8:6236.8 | 11.5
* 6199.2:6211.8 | 12.3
